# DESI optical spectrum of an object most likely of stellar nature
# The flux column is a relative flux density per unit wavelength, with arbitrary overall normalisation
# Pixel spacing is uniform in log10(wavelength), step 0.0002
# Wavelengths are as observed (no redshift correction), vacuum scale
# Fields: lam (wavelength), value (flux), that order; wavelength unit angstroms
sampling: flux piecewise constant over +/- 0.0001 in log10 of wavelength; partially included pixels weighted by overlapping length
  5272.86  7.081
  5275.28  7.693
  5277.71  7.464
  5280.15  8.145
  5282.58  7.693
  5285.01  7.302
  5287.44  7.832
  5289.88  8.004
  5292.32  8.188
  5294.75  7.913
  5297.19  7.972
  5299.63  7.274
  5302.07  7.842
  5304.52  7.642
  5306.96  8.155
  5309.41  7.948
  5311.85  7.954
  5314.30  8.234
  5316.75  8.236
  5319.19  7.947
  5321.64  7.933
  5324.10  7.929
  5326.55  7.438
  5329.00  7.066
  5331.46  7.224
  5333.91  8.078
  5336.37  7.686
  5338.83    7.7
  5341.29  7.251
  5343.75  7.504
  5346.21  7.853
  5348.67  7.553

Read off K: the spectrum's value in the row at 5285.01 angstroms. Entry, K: 7.302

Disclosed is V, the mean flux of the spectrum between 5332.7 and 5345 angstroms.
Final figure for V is 7.64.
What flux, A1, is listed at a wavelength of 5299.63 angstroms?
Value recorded 7.274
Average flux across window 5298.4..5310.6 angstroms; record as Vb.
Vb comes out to 7.77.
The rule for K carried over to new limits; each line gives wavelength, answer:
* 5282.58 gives 7.693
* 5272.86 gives 7.081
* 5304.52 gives 7.642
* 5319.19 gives 7.947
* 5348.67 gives 7.553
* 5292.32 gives 8.188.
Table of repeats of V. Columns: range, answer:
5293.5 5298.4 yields 7.96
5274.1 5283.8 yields 7.75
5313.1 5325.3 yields 8.05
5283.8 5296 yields 7.85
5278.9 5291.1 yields 7.79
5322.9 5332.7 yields 7.42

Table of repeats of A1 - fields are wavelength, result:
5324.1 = 7.929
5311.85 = 7.954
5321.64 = 7.933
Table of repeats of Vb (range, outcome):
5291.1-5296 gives 8.06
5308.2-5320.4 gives 8.07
